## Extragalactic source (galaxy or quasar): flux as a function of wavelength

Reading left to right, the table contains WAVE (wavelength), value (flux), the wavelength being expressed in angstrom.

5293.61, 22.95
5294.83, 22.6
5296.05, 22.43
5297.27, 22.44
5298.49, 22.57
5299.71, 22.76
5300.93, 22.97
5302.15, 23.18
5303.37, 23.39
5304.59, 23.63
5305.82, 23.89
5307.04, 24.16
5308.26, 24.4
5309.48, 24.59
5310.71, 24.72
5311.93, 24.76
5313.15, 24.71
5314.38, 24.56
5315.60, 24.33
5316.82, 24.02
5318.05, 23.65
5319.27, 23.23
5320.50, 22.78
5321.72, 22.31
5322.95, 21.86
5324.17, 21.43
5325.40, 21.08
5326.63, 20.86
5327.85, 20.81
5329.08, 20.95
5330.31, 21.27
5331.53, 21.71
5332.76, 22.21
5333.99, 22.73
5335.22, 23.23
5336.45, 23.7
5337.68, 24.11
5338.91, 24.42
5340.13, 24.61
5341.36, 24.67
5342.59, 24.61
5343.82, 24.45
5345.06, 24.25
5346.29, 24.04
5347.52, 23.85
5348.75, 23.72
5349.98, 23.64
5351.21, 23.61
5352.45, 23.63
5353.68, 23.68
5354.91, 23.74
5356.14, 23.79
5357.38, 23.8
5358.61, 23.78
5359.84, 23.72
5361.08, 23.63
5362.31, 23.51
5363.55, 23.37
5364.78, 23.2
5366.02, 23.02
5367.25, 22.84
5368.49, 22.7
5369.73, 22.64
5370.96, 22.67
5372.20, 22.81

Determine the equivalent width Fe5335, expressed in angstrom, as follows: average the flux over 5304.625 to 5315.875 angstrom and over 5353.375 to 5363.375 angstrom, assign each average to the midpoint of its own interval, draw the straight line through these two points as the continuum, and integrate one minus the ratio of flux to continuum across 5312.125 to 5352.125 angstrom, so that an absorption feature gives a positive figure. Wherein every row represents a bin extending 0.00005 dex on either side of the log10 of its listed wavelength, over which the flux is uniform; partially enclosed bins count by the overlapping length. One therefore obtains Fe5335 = 1.5 angstrom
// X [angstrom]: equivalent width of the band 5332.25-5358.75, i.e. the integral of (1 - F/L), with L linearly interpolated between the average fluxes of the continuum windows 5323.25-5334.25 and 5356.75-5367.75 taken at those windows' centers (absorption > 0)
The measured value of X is -1.7 angstrom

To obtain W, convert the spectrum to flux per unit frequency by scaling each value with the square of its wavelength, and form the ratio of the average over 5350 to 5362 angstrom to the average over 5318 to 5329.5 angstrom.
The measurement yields 1.1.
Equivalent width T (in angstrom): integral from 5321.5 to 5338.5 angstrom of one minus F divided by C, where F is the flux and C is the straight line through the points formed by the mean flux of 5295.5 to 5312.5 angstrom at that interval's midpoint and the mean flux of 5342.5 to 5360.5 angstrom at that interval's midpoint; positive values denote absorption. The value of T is 1.21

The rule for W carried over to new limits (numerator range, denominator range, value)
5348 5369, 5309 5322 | 1.00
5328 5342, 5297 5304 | 1.02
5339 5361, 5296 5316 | 1.03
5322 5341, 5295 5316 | 0.95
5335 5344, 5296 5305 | 1.07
